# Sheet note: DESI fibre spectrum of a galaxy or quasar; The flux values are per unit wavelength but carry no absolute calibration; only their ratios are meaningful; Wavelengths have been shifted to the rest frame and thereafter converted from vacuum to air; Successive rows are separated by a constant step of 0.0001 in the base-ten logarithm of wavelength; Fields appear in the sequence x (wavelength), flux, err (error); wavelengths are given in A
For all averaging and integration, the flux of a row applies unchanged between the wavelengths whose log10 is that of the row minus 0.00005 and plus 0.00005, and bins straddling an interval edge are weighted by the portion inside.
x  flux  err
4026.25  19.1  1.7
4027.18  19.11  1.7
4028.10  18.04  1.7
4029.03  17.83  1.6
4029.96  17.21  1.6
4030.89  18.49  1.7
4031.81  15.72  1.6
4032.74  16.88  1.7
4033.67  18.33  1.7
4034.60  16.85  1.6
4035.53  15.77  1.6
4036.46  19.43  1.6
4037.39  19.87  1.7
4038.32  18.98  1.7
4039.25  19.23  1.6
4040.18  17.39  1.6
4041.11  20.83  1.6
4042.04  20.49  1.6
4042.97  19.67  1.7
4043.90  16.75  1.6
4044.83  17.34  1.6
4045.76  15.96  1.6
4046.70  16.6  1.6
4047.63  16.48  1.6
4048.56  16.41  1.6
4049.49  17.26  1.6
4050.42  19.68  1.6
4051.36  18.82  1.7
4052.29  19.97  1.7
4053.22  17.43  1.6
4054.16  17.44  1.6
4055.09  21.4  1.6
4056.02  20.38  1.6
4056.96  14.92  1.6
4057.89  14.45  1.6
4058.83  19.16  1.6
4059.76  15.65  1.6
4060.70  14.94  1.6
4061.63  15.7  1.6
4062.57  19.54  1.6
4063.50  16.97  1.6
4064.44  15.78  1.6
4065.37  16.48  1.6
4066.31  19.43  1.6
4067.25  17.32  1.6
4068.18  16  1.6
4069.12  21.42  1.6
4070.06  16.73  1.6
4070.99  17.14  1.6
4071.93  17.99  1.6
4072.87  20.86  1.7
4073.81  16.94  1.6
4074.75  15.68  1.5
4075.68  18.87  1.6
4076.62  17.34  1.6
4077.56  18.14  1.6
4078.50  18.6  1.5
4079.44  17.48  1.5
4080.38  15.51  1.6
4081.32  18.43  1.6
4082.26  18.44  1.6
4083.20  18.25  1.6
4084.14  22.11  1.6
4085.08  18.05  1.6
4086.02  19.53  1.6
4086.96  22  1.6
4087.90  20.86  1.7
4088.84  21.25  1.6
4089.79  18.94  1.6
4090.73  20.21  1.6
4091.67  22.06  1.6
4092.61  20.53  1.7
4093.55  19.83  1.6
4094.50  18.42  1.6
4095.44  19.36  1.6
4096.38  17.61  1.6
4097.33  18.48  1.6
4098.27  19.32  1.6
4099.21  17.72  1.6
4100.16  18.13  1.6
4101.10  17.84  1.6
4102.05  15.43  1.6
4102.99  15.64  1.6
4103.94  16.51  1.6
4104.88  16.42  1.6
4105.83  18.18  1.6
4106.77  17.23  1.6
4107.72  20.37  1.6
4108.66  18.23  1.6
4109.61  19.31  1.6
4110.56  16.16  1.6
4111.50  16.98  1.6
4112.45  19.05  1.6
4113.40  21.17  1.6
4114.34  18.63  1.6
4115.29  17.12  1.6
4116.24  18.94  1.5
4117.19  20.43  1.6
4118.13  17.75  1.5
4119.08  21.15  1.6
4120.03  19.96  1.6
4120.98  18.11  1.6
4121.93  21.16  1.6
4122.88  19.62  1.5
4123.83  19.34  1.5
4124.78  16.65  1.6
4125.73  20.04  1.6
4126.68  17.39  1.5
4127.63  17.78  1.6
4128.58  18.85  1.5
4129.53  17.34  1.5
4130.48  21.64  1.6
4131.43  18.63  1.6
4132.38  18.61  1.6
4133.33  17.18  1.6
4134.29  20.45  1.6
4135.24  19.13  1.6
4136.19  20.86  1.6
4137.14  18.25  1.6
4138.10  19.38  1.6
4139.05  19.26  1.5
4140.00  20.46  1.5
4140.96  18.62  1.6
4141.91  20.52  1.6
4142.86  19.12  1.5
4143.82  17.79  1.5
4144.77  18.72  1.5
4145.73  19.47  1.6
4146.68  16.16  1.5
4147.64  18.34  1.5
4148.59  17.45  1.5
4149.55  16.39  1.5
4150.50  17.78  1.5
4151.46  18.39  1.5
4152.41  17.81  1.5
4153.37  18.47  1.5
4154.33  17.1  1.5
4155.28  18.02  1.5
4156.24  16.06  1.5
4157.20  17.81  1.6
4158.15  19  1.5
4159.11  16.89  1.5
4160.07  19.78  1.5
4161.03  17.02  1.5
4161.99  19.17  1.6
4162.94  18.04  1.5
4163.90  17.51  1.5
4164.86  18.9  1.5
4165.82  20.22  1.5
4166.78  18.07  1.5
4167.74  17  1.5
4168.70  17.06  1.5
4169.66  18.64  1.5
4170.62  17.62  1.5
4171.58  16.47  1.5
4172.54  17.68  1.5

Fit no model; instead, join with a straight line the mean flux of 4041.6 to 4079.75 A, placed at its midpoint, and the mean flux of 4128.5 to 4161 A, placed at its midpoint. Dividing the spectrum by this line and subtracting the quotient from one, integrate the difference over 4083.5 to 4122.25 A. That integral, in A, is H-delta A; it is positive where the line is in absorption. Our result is -1.76 A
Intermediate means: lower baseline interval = 17.7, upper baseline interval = 18.5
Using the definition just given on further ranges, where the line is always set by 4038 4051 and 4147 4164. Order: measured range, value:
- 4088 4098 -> -1.0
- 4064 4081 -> 0.3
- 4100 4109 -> 0.3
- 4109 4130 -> -1.0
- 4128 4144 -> -1.2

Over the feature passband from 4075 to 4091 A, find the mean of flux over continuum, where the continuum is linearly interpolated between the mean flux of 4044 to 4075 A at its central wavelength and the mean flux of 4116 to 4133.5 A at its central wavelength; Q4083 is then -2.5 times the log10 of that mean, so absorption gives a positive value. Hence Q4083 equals -0.05 mag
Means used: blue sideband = 17.5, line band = 19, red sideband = 19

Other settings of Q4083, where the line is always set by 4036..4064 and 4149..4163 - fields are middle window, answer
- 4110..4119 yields -0.04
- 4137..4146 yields -0.08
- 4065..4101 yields -0.05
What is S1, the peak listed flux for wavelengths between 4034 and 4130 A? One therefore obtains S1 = 22.11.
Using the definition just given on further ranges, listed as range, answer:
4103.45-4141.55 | 21.64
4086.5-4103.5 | 22.06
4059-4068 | 19.54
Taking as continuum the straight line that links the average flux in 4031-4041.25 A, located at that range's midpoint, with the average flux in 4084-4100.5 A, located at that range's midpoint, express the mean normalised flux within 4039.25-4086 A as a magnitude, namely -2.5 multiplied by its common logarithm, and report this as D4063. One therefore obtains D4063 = 0.05 mag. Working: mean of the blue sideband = 18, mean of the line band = 17.9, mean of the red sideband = 19.7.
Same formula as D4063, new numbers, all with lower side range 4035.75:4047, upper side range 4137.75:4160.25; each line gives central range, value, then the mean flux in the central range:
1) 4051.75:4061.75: 0.06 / 17.5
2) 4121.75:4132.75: -0.03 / 18.9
